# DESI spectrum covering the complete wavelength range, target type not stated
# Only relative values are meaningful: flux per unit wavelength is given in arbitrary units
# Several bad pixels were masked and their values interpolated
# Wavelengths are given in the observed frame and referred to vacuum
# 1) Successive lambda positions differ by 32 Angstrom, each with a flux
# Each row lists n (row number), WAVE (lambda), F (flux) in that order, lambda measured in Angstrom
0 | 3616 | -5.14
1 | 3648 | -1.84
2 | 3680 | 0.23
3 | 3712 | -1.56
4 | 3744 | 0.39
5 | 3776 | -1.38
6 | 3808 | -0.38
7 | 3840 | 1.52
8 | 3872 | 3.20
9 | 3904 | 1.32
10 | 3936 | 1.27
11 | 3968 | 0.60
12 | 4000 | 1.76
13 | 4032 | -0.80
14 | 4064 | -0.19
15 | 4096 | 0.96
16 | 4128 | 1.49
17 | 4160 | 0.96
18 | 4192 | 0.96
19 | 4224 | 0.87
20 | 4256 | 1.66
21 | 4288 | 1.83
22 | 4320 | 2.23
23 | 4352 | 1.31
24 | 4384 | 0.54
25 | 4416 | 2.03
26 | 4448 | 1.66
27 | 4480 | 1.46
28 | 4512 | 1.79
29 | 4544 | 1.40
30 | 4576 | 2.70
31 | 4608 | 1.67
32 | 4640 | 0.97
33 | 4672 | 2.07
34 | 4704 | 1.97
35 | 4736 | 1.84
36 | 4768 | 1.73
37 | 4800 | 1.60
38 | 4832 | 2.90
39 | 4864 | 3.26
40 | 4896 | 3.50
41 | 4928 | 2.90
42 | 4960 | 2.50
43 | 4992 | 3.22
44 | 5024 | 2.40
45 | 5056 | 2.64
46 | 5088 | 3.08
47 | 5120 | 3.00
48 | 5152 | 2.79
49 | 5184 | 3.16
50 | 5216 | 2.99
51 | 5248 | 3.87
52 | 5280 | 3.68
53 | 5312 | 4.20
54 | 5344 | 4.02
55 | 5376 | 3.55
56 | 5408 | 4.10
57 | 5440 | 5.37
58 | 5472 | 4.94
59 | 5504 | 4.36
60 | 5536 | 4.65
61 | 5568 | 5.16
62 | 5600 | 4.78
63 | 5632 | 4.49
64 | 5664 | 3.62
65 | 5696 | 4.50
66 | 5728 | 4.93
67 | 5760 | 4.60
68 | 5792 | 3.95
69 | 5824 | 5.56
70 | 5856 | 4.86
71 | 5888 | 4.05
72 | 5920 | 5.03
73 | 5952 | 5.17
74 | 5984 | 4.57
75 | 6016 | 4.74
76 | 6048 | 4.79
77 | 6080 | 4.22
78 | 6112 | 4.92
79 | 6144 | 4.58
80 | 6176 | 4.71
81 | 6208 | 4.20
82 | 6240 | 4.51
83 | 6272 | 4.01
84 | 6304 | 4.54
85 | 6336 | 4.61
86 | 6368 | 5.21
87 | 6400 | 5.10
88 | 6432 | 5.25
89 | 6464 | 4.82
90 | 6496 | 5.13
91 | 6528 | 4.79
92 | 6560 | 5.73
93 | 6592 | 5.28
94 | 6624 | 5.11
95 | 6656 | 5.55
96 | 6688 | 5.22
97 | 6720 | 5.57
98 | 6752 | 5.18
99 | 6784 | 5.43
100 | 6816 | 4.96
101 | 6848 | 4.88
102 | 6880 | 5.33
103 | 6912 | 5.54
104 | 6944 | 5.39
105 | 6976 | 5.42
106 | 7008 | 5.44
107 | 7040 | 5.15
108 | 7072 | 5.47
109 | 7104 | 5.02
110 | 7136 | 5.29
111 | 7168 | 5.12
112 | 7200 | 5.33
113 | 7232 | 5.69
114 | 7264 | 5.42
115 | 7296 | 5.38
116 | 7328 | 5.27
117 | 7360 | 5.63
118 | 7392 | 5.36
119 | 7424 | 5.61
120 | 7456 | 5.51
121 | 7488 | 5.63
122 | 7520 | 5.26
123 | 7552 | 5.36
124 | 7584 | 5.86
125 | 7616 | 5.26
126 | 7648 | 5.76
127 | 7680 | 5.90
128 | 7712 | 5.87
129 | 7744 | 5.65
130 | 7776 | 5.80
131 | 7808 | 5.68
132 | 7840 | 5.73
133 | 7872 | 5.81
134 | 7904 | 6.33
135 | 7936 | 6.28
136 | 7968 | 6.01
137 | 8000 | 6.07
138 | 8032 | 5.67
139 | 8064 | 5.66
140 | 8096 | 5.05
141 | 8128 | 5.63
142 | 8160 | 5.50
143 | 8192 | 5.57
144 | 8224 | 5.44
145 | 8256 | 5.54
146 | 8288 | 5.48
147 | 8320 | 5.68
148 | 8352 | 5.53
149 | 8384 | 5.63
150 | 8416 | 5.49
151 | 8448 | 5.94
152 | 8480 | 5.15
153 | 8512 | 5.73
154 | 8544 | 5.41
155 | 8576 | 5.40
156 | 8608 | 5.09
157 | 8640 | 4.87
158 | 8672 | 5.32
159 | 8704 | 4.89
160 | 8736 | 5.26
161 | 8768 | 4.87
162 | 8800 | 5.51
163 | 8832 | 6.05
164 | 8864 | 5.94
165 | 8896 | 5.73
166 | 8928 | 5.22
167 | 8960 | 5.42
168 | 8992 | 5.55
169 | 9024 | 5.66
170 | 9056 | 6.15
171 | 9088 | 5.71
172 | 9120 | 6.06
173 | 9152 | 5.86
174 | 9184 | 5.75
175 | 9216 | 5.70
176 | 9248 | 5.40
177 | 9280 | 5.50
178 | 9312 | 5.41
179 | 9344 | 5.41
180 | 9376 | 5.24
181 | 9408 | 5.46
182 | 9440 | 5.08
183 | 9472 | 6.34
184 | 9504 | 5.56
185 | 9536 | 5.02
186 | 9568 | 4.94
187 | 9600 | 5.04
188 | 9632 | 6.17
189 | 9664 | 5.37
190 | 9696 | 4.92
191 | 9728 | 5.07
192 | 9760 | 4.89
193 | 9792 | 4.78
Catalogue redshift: 0.208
